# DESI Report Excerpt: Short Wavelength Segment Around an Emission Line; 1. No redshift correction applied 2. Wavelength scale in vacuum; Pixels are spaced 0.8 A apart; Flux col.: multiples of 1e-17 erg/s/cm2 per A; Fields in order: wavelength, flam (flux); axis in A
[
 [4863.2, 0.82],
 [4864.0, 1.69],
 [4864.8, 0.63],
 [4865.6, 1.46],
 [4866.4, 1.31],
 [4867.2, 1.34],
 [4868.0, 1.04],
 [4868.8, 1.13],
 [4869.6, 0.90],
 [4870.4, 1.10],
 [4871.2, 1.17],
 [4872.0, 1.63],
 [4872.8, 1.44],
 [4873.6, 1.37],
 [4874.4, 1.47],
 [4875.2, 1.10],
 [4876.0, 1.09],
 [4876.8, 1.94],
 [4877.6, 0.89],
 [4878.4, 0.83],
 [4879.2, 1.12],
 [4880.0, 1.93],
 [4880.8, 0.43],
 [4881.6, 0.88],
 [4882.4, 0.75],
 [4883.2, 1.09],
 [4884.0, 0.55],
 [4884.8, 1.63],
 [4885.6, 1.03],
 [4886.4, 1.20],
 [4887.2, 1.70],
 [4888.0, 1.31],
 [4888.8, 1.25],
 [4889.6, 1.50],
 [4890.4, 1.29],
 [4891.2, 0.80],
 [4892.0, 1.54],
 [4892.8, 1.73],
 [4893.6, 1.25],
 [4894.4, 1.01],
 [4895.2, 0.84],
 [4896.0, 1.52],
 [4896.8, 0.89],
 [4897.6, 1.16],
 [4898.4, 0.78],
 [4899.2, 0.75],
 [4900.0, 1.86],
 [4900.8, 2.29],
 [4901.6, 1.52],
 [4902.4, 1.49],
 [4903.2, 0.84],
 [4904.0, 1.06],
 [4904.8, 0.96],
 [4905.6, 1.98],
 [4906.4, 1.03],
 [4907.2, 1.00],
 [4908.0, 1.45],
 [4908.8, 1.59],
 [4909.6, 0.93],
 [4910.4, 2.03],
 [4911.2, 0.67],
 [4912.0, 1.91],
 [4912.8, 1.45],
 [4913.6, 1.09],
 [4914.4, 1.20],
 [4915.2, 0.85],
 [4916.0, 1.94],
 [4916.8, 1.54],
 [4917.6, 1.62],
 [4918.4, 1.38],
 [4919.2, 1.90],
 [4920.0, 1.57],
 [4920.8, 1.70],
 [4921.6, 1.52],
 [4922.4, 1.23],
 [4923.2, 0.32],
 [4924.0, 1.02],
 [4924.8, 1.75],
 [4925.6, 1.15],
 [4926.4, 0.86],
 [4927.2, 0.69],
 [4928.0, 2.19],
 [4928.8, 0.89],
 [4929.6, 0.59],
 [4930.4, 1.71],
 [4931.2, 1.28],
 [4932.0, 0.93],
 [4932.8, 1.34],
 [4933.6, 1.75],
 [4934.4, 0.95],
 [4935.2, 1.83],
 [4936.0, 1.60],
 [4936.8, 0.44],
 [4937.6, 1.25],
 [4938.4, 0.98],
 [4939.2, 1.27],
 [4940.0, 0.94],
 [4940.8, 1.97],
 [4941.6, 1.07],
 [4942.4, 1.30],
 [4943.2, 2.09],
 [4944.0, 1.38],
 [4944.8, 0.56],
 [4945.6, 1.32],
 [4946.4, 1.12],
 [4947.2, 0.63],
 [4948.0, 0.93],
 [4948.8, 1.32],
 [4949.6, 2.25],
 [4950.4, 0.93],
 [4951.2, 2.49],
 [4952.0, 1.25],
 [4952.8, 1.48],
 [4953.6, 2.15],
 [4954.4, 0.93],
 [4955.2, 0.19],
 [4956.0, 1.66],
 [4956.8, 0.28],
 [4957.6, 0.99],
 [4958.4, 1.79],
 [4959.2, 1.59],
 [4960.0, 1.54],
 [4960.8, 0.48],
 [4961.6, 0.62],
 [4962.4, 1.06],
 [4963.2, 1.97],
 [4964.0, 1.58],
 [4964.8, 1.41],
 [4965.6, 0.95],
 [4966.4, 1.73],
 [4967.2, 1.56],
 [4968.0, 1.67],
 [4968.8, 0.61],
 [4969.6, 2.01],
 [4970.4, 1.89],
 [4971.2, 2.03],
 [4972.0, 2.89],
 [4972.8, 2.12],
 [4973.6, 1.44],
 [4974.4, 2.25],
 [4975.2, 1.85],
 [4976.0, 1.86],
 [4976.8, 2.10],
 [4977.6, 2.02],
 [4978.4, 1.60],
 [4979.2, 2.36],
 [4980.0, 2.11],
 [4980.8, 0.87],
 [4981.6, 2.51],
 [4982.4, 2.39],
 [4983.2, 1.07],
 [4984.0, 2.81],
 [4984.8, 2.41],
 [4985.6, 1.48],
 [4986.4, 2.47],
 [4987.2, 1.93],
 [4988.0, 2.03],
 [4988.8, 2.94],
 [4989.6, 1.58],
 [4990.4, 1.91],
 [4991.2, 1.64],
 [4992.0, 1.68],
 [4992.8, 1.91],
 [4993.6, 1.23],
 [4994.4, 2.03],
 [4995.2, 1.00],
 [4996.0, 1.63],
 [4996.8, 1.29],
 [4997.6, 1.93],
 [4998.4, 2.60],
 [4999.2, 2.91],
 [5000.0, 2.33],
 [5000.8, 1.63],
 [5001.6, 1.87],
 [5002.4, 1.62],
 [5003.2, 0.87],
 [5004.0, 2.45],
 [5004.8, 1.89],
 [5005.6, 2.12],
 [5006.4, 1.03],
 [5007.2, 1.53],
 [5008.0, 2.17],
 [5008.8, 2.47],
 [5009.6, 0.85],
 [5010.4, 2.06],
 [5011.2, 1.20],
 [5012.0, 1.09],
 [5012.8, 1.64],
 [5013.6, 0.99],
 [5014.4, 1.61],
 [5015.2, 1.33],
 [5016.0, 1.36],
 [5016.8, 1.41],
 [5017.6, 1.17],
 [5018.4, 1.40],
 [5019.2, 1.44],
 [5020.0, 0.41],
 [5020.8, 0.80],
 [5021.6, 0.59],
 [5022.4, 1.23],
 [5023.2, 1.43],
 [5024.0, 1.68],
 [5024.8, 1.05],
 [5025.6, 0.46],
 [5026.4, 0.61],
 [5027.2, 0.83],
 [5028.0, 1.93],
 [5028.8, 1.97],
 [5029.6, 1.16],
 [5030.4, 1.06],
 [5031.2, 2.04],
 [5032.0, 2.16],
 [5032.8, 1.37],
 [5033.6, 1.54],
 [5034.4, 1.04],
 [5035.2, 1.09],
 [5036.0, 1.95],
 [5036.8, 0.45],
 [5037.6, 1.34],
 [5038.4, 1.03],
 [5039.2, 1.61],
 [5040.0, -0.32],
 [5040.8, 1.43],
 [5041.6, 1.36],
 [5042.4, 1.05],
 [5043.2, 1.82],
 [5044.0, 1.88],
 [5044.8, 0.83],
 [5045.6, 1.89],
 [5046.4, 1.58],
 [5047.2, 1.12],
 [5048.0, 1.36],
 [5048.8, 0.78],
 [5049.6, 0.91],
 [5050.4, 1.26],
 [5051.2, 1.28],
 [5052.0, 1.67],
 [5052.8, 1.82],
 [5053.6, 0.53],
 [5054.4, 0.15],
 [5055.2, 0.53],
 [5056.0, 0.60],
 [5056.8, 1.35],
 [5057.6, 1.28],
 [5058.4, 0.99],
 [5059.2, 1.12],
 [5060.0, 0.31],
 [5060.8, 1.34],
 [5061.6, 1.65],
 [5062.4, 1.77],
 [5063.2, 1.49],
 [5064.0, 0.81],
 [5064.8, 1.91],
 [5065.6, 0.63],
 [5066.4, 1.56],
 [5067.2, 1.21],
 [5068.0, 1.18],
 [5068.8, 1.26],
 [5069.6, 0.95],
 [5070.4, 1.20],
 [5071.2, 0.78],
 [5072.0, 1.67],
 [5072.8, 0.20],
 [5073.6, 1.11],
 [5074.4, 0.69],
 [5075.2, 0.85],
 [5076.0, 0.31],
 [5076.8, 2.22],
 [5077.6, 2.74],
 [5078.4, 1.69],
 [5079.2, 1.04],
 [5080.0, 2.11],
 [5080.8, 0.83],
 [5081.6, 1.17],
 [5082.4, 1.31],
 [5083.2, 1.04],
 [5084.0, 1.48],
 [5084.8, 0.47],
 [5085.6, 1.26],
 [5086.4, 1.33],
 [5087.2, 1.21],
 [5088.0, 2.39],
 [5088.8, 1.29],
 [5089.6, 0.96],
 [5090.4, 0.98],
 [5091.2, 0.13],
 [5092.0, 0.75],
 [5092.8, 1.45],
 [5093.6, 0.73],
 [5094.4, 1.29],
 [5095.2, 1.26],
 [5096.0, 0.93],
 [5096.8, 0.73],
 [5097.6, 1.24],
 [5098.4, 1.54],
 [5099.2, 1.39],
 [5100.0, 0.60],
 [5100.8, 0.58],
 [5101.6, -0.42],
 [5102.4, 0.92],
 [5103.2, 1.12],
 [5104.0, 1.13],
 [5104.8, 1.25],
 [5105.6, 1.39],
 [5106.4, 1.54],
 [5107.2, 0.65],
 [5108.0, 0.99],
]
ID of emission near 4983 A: Mg II 2798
